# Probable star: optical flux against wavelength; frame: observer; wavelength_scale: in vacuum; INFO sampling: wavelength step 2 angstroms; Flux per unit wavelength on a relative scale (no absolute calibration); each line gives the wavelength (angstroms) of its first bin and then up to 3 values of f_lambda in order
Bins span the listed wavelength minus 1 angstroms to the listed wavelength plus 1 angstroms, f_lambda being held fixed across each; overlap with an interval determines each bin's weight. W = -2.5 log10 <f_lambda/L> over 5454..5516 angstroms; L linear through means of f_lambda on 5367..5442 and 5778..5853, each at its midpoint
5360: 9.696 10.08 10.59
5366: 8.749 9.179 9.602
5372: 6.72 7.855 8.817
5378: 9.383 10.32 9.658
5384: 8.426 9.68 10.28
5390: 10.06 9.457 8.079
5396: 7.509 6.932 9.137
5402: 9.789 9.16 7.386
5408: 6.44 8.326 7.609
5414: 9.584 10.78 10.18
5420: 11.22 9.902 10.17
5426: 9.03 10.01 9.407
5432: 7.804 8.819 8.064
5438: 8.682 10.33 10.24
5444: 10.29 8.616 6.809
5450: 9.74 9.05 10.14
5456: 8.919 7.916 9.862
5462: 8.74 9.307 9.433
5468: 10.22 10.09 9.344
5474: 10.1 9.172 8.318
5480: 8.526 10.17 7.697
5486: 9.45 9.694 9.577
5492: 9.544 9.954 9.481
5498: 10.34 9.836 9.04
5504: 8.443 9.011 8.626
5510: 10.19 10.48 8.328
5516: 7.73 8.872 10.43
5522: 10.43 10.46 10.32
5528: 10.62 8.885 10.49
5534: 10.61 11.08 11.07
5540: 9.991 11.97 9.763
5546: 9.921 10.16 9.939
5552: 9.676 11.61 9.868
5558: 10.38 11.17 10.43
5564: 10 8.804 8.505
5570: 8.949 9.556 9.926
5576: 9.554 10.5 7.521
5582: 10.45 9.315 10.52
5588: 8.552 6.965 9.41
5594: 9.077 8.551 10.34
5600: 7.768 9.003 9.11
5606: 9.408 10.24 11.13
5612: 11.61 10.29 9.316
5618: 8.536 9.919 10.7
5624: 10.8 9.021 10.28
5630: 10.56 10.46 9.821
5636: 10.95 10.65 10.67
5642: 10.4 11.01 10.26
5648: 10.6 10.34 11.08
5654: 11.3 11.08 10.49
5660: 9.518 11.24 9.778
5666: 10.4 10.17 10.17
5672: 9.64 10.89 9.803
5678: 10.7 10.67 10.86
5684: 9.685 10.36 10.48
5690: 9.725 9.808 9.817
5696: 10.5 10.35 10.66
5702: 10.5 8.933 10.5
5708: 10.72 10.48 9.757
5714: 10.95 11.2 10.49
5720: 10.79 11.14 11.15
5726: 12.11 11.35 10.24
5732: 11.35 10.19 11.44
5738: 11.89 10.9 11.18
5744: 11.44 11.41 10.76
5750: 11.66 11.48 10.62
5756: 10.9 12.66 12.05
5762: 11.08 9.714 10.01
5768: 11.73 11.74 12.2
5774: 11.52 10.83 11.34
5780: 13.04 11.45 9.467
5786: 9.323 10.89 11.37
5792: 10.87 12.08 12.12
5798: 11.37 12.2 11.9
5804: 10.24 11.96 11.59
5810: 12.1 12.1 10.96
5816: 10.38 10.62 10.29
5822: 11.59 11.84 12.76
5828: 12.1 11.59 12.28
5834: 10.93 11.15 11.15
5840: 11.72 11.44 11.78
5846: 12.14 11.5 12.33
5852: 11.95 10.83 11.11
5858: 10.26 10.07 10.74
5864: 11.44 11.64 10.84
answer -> 0.02 mag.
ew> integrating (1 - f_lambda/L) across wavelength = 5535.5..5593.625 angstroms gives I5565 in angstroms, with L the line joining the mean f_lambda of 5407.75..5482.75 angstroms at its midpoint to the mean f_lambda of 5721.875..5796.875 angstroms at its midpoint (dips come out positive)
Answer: 1.0 angstroms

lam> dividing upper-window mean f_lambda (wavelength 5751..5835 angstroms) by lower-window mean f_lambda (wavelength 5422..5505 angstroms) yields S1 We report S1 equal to 1.22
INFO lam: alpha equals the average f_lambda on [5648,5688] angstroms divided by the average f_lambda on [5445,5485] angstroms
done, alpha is 1.15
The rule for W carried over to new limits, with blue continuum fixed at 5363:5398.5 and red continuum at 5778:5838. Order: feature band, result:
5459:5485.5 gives 0.022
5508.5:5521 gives 0.049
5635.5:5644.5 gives -0.027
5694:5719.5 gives 0.043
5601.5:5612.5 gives 0.021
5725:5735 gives -0.009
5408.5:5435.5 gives -0.017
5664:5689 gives 0.037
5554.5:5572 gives 0.023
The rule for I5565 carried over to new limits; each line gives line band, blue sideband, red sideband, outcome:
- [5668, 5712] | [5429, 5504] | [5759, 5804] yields 1.82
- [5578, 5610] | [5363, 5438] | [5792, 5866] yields 2.95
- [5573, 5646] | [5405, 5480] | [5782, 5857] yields 2.71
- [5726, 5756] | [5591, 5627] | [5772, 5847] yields -0.92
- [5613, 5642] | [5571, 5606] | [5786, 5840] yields -1.71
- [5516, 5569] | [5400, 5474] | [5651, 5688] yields -2.14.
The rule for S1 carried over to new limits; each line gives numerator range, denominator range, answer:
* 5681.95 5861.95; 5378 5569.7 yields 1.17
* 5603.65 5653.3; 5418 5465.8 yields 1.11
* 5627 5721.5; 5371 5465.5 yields 1.15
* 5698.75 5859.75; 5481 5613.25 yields 1.16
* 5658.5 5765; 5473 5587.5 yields 1.10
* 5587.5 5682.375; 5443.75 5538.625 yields 1.06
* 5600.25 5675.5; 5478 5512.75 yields 1.09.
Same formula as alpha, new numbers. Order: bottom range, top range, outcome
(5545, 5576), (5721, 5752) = 1.13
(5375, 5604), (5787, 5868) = 1.21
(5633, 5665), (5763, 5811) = 1.07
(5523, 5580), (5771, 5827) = 1.13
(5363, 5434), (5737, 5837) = 1.25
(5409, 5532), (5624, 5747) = 1.12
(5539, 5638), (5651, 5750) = 1.08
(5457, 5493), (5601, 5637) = 1.08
